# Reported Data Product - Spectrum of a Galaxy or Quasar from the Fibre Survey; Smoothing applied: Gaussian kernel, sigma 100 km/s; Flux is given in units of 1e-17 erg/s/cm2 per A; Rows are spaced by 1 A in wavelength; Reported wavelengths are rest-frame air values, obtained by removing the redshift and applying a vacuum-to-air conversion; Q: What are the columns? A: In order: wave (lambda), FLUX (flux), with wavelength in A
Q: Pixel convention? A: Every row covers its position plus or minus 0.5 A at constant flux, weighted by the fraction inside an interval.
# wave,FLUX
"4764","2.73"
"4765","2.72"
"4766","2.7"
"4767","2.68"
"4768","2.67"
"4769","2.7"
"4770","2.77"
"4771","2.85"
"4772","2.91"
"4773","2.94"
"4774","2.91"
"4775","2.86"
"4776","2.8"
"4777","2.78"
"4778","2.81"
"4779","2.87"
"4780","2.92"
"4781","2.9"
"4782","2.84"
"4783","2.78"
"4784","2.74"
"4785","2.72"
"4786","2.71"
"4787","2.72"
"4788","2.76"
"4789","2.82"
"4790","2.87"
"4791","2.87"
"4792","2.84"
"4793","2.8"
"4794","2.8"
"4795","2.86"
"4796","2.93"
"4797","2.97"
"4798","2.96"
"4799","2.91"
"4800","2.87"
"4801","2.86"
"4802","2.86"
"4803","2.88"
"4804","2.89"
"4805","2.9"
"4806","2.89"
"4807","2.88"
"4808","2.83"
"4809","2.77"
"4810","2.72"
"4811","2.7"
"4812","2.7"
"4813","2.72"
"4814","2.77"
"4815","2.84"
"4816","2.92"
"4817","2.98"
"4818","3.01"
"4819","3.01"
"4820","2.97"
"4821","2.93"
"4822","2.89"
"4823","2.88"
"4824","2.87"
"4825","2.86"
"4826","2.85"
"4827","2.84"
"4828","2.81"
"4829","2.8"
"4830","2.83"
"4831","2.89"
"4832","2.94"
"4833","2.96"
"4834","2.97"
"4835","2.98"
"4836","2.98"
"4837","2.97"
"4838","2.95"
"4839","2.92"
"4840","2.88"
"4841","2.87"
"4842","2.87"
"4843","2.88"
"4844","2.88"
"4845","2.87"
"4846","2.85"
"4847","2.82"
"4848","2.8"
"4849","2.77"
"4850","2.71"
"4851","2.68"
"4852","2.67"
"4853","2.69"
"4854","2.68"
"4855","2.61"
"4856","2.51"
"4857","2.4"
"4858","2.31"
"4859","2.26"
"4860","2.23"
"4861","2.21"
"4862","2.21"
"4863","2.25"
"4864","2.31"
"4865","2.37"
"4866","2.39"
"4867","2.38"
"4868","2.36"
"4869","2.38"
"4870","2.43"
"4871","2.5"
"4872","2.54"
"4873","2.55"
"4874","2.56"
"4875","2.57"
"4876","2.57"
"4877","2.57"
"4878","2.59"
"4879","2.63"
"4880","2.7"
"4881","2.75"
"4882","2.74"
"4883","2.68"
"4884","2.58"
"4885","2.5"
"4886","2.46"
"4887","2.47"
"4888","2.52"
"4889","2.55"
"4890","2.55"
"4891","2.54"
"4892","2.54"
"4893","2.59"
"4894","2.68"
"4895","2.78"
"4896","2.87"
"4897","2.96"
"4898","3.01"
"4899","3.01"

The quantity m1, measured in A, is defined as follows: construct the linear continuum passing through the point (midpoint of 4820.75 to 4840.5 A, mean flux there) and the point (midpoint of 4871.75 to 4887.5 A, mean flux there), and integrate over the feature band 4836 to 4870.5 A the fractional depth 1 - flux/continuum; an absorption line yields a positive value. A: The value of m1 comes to 2.0 A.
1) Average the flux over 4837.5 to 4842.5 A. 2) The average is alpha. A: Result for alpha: 2.9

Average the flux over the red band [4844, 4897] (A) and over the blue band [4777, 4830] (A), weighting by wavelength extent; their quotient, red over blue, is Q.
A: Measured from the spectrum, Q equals 0.90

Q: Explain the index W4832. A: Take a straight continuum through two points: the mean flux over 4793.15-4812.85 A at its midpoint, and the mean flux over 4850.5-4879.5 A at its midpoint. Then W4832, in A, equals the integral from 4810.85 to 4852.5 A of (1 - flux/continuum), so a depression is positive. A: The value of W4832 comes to -3.1 A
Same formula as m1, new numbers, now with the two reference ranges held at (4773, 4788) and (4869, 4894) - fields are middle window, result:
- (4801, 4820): -0.77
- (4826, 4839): -1.07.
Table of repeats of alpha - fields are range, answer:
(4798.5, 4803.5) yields 2.88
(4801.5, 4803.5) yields 2.87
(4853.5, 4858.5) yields 2.5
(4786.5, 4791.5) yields 2.81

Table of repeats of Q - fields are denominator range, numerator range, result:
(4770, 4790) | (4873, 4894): 0.92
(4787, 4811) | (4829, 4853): 1.00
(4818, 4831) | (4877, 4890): 0.90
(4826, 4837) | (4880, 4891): 0.89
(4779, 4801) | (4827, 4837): 1.02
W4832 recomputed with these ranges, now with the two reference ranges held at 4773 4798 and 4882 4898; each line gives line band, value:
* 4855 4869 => 1.8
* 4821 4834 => -0.6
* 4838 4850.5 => -0.6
